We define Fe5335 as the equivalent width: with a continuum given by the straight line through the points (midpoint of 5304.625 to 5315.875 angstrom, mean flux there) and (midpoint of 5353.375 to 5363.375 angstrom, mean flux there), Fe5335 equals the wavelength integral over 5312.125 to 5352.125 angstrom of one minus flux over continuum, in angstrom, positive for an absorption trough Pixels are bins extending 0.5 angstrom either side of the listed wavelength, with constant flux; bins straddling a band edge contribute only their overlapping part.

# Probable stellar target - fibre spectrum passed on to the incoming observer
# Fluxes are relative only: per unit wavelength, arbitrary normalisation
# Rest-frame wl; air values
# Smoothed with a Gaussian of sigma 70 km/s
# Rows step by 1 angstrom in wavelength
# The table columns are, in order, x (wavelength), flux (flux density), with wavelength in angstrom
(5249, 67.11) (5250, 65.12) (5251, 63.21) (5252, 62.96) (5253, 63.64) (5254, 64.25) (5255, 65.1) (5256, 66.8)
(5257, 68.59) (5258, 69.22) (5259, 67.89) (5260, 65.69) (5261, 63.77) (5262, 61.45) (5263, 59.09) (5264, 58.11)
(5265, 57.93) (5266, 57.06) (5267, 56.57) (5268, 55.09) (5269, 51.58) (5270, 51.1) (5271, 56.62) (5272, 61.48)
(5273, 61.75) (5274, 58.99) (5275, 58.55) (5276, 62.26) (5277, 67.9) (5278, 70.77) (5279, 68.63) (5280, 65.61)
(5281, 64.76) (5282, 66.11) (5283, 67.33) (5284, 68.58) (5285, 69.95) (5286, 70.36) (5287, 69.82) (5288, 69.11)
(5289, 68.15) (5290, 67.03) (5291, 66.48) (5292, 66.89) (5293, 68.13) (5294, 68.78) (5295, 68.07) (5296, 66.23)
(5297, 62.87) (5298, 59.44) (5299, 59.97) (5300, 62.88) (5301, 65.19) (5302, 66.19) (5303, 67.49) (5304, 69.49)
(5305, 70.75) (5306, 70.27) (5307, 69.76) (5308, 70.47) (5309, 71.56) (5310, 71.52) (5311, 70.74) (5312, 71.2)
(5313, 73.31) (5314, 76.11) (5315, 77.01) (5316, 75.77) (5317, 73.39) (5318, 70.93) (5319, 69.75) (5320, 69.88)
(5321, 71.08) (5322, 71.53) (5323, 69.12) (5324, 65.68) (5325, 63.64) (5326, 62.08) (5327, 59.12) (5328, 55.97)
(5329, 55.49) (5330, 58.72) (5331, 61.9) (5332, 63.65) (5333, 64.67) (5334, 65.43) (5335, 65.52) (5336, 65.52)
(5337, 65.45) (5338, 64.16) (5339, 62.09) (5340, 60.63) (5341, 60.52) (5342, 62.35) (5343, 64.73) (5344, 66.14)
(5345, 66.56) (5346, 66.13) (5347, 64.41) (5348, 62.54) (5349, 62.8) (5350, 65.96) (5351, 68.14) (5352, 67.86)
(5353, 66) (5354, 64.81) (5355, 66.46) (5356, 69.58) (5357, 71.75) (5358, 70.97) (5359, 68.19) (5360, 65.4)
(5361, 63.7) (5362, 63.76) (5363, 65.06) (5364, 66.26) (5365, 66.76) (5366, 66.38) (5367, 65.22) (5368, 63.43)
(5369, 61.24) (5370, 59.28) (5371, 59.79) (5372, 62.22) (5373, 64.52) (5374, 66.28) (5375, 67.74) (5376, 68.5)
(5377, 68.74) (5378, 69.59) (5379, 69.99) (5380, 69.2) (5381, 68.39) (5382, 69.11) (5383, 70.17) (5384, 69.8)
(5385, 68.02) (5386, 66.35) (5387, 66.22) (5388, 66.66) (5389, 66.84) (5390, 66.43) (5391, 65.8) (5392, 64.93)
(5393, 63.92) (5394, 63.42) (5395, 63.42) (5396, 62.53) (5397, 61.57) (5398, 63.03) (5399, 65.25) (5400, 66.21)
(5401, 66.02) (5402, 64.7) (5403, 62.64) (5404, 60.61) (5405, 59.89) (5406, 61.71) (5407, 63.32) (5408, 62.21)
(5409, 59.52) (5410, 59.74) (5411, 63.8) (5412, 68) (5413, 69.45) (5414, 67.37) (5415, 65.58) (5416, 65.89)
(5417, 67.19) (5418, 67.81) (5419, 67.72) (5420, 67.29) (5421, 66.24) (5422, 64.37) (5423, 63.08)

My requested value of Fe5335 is 2.2 angstrom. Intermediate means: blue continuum 72.2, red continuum 67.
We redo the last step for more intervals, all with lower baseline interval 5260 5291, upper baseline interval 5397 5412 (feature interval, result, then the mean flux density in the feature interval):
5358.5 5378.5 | -0.7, 65.1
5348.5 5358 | -0.7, 67.2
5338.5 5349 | -0.1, 63.6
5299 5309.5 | -0.8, 68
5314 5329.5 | -1.2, 67.6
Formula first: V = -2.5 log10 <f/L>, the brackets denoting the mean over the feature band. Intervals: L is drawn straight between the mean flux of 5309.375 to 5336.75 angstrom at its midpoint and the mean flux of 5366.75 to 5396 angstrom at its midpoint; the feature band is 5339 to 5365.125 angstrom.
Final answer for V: 0.02 mag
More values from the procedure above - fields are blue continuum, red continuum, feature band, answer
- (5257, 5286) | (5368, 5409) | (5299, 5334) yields -0.069 mag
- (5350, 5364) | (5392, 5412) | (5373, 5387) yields -0.056 mag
